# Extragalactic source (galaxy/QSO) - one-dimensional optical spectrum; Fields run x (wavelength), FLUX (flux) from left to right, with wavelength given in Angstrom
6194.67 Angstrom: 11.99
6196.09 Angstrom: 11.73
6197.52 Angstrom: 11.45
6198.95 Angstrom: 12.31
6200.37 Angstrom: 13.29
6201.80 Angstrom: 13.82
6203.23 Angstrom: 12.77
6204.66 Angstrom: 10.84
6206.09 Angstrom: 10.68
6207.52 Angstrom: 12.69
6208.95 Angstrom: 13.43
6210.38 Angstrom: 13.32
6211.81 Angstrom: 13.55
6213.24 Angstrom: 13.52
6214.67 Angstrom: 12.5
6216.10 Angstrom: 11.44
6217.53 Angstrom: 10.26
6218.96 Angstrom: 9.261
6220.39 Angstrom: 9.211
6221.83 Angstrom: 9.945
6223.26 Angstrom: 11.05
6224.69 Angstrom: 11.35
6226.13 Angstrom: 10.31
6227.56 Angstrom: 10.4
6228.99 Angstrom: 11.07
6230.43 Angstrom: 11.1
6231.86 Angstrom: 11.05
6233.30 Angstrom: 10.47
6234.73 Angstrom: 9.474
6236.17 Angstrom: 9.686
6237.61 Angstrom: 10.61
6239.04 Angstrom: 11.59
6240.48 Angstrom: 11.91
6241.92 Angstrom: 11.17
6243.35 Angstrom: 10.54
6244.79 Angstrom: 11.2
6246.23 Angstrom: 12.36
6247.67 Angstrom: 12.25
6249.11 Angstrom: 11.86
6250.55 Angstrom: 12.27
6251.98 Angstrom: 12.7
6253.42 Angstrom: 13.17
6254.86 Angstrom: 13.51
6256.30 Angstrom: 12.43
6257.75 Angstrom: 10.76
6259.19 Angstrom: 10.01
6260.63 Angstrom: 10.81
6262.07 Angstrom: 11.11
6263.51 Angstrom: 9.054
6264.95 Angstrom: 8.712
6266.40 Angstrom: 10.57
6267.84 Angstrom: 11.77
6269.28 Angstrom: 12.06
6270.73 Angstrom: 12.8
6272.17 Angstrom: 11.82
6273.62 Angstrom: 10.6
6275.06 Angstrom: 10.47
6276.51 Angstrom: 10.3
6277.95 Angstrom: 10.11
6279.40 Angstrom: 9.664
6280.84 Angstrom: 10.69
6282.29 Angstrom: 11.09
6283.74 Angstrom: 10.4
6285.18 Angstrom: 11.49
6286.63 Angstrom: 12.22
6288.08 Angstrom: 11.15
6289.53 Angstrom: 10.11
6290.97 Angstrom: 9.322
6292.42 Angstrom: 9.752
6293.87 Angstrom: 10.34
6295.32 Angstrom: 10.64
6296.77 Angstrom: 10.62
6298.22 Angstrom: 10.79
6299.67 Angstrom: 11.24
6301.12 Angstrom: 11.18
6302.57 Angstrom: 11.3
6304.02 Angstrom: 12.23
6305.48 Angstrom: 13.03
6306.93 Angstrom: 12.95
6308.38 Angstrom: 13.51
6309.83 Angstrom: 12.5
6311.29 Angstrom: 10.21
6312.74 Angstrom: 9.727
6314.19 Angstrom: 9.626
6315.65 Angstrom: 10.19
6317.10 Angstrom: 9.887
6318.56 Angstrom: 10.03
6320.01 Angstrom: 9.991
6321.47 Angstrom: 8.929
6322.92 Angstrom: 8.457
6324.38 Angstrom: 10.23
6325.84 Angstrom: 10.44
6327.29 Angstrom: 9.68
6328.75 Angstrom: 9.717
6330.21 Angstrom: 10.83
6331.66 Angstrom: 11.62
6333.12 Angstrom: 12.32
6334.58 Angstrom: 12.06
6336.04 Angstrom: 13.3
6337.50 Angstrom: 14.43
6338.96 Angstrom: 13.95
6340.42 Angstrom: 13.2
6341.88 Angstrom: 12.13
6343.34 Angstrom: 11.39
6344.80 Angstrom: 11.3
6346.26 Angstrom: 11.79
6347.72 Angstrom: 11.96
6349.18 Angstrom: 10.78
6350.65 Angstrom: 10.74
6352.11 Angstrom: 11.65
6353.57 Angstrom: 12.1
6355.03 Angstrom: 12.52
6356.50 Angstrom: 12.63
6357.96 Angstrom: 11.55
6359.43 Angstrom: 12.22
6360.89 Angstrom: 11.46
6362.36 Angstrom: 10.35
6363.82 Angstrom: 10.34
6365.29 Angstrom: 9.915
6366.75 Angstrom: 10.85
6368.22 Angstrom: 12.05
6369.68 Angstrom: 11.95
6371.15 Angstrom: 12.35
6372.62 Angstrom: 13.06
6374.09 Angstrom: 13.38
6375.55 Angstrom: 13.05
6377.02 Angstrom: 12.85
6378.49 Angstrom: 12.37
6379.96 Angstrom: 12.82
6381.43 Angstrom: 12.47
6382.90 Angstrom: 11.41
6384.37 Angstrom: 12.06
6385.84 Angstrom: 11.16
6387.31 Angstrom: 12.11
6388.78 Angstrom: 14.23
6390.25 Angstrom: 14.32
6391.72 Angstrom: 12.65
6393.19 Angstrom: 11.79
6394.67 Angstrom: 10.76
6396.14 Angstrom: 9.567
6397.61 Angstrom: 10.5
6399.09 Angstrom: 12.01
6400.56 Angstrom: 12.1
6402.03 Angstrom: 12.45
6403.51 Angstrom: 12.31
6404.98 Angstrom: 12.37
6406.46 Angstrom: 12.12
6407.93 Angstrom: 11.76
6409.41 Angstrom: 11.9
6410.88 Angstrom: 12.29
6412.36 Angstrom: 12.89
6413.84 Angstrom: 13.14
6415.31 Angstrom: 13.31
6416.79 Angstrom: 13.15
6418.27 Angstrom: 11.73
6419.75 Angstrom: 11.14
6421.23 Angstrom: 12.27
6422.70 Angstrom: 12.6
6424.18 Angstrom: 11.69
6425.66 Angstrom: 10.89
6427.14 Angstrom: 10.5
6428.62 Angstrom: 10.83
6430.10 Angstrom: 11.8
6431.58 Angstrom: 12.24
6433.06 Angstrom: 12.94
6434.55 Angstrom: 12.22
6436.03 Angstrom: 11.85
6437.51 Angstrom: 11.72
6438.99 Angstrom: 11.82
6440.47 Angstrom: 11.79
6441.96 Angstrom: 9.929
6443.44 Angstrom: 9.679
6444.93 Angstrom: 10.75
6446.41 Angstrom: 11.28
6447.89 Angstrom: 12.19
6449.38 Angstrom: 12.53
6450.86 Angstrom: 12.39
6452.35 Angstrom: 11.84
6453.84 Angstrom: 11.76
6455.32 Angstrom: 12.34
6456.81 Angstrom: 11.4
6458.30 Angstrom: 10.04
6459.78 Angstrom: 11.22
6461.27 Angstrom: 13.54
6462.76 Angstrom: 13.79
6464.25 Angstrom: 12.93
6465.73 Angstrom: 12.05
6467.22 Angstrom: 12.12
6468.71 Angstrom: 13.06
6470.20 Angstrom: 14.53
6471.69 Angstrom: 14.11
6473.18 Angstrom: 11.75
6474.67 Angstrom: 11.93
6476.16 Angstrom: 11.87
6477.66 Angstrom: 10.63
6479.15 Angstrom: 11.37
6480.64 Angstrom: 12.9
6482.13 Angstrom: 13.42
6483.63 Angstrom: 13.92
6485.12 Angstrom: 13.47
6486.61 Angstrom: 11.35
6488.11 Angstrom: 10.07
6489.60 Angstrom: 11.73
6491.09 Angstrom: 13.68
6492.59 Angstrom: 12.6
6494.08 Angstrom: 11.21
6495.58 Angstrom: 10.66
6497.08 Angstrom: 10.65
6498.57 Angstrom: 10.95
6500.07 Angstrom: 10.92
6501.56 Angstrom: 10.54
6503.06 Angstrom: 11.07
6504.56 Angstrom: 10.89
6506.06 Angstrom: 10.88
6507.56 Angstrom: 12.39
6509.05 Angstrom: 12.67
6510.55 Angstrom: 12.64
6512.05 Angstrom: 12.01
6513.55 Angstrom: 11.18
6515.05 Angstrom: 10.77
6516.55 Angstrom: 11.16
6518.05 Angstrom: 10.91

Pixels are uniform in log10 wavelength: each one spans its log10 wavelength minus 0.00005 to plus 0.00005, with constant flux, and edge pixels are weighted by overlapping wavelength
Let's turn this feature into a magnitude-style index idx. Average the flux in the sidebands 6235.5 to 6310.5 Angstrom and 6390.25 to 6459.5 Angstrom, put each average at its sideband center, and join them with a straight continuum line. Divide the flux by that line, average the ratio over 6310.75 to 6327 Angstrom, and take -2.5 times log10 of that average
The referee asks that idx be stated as 0.17 mag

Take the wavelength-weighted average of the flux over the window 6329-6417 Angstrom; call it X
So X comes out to 12.1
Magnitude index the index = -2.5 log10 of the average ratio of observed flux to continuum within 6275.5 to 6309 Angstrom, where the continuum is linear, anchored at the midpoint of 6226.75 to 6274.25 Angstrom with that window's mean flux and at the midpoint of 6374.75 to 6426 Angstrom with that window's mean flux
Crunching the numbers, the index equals 0.045 mag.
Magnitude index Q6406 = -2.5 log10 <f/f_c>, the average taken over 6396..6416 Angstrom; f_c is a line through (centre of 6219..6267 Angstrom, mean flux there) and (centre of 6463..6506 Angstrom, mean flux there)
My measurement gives -0.040 mag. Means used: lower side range 11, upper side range 12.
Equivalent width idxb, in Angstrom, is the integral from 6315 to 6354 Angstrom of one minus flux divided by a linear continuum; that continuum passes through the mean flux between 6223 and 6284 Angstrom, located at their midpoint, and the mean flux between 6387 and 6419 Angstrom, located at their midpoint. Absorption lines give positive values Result 1.7 Angstrom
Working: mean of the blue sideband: 11.1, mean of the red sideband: 12.3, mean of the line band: 11.2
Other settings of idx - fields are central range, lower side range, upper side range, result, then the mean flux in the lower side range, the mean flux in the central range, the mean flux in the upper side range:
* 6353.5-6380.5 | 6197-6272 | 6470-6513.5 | -0.03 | 11.5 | 12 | 11.9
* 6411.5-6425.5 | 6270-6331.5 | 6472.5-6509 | -0.09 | 10.7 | 12.4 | 11.7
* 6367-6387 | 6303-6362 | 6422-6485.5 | -0.06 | 11.4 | 12.3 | 12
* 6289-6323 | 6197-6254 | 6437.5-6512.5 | 0.09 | 11.5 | 10.7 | 11.9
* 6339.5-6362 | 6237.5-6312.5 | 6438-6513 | -0.03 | 11.2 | 11.8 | 11.9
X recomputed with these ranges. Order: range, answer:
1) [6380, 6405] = 12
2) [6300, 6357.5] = 11.4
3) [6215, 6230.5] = 10.5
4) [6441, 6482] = 12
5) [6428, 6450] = 11.6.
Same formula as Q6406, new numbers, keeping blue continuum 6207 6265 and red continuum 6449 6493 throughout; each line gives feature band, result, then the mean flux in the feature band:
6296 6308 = -0.010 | 11.7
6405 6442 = 0.013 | 12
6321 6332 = 0.176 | 9.96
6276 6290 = 0.077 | 10.7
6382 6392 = -0.052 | 12.6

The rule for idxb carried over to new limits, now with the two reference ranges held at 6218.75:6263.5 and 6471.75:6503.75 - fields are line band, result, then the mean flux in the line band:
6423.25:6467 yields -0.20 Angstrom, 11.7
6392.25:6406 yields -0.02 Angstrom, 11.6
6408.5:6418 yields -0.92 Angstrom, 12.7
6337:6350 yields -1.01 Angstrom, 12.3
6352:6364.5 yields -0.24 Angstrom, 11.7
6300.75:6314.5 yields -0.49 Angstrom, 11.7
